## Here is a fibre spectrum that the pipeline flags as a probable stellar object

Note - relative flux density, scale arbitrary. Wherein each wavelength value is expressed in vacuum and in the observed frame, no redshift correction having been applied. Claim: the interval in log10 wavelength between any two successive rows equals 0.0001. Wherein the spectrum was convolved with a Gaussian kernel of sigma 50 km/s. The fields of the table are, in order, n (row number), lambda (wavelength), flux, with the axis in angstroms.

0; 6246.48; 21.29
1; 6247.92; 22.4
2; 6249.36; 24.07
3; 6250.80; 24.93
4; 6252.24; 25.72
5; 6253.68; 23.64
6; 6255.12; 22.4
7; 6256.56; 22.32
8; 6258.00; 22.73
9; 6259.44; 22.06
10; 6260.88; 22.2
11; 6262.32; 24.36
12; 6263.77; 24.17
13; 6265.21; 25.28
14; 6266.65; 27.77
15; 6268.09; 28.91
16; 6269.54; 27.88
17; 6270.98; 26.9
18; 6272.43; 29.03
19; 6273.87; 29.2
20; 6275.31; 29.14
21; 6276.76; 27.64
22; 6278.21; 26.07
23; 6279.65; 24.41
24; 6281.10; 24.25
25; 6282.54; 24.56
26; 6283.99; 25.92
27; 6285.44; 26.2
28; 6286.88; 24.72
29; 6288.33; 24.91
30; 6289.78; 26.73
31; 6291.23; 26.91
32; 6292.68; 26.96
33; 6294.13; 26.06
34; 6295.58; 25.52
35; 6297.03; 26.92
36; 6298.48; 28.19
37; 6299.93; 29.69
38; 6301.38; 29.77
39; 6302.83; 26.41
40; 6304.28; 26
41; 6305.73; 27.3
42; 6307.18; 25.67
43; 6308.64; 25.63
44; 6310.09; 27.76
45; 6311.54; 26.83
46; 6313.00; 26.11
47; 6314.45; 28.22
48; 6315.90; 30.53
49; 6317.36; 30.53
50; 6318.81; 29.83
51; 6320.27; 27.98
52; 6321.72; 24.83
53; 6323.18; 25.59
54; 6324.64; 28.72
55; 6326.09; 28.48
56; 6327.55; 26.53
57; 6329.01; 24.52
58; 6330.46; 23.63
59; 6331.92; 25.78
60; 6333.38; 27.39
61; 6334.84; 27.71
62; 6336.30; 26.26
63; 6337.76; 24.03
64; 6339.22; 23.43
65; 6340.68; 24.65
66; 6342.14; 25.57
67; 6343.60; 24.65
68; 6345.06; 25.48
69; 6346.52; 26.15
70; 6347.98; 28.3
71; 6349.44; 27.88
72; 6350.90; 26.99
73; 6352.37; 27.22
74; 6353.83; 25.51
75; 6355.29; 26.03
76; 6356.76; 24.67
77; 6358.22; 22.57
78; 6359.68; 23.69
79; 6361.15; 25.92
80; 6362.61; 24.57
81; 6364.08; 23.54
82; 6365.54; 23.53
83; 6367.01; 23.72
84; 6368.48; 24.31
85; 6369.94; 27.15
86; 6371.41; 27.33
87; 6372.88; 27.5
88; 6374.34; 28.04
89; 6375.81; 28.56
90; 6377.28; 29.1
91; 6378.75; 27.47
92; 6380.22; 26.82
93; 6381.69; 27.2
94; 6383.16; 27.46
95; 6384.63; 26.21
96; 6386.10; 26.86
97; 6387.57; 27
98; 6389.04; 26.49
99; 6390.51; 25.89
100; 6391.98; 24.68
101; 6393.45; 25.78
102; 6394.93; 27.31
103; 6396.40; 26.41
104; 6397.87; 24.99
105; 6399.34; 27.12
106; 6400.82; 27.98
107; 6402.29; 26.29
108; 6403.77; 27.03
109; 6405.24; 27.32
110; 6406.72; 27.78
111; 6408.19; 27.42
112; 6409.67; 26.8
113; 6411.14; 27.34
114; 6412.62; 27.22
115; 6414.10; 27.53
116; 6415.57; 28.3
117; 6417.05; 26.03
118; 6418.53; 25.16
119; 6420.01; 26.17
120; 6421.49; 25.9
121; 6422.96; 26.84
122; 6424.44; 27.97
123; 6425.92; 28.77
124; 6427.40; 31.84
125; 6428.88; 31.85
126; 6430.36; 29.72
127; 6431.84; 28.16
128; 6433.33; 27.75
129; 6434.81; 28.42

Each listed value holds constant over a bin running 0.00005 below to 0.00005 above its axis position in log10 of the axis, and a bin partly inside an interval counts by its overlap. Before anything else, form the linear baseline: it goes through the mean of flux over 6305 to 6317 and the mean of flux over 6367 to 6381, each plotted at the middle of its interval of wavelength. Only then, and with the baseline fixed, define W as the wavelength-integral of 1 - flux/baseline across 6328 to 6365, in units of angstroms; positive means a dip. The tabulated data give 2.4 angstroms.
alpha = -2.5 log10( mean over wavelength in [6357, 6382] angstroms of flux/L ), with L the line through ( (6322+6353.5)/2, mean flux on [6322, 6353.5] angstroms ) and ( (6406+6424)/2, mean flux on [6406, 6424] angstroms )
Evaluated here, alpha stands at 0.02 mag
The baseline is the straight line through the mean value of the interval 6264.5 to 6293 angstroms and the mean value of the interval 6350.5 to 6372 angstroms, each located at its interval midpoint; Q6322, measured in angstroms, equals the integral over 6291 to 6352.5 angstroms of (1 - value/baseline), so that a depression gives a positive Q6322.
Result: -2.3 angstroms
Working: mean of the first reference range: 26.7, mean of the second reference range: 25.1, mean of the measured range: 26.8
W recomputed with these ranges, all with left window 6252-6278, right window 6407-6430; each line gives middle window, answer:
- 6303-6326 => -1.0 angstroms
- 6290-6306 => -0.7 angstroms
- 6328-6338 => 0.3 angstroms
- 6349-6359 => 0.4 angstroms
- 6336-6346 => 0.7 angstroms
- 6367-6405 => 0.7 angstroms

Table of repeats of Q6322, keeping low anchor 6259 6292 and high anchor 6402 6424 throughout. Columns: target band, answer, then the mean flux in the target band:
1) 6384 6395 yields 0.23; 26.2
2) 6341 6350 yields 0.09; 26.3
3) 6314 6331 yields -0.72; 27.5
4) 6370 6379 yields -0.44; 28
